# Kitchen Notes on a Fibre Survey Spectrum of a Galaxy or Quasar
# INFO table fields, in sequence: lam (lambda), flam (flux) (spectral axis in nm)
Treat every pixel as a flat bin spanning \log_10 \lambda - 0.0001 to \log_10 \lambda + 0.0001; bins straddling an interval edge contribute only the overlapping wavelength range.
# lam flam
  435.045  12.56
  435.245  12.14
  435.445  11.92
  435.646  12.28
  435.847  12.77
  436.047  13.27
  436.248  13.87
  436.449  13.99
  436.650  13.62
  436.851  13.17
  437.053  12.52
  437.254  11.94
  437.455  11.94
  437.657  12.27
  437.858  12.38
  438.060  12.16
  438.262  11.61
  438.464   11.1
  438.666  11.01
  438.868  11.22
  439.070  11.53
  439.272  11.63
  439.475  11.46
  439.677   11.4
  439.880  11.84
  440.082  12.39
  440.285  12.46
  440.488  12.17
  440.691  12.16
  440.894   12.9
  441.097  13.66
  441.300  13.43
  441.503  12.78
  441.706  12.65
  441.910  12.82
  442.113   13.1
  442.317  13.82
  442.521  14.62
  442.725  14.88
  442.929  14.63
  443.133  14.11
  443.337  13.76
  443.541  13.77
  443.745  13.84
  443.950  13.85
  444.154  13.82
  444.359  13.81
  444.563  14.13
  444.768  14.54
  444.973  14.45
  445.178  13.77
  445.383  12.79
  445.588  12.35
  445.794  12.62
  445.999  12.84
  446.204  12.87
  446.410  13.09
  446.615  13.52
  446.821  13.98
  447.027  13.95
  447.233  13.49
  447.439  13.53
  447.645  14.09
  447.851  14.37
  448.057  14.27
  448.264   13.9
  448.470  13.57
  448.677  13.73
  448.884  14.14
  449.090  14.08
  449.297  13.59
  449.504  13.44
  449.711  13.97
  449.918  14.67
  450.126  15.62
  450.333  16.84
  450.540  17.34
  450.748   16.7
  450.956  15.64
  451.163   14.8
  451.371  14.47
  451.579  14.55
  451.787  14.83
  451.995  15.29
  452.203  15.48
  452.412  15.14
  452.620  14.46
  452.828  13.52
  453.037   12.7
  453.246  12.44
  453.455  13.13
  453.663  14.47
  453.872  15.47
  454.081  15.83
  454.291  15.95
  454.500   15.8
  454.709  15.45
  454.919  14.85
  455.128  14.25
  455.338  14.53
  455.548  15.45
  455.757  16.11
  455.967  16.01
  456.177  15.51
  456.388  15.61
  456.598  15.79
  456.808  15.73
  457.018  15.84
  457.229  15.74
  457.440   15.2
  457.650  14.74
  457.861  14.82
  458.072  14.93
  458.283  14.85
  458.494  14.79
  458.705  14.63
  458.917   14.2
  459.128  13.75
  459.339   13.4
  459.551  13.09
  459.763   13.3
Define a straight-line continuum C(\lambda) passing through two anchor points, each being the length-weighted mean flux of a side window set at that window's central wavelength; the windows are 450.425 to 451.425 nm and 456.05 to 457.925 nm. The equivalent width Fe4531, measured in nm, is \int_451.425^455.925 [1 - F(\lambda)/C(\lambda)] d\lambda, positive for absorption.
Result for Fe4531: 0.26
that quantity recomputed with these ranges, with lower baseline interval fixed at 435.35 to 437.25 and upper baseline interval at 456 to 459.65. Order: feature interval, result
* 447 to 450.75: -0.09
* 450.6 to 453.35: -0.06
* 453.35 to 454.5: -0.04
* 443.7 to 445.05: -0.04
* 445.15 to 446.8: 0.10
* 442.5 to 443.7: -0.06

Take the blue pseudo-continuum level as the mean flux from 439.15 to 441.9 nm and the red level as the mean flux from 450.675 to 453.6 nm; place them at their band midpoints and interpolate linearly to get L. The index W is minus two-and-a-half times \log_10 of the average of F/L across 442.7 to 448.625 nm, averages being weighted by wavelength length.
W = -0.03 mag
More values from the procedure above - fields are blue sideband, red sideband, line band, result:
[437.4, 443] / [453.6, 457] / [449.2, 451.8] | -0.04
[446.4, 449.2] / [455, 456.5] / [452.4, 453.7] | 0.10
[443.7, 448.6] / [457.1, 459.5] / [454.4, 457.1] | -0.08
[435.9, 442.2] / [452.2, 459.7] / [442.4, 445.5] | -0.08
